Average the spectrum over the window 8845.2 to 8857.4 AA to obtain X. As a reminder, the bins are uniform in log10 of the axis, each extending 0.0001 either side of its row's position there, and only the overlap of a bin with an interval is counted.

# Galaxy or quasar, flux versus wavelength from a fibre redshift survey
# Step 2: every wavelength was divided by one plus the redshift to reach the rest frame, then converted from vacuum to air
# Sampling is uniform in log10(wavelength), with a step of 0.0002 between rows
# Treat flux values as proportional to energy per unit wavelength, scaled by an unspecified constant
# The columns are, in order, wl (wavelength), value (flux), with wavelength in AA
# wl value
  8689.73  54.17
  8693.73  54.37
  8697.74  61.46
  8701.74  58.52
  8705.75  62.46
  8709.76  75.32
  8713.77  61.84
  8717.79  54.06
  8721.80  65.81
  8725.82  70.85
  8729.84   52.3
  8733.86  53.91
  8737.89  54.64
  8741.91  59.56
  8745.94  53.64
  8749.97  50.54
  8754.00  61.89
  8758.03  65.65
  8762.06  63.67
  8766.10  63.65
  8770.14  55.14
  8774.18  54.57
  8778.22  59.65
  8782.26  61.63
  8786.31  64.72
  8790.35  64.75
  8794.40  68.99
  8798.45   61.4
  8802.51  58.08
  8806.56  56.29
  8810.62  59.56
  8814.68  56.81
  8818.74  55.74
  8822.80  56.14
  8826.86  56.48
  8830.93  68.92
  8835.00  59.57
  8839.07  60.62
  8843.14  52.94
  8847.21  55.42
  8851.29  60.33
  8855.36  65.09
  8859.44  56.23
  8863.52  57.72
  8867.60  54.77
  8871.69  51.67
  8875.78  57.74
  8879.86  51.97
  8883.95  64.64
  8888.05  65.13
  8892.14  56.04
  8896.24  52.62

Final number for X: 60.3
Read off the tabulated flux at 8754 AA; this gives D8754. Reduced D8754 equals 61.89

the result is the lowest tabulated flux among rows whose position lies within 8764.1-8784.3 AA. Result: 54.57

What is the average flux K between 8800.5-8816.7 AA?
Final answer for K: 57.7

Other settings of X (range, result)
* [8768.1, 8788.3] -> 59.1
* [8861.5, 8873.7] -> 54.7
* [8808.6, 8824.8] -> 57.1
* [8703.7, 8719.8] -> 63.4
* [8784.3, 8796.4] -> 66.2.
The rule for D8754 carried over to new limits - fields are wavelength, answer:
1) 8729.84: 52.3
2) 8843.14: 52.94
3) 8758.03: 65.65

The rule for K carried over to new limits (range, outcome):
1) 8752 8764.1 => 63.8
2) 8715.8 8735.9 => 59.4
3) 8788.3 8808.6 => 61.9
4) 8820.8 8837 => 60.3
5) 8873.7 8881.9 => 54.9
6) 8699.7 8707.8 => 60.6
